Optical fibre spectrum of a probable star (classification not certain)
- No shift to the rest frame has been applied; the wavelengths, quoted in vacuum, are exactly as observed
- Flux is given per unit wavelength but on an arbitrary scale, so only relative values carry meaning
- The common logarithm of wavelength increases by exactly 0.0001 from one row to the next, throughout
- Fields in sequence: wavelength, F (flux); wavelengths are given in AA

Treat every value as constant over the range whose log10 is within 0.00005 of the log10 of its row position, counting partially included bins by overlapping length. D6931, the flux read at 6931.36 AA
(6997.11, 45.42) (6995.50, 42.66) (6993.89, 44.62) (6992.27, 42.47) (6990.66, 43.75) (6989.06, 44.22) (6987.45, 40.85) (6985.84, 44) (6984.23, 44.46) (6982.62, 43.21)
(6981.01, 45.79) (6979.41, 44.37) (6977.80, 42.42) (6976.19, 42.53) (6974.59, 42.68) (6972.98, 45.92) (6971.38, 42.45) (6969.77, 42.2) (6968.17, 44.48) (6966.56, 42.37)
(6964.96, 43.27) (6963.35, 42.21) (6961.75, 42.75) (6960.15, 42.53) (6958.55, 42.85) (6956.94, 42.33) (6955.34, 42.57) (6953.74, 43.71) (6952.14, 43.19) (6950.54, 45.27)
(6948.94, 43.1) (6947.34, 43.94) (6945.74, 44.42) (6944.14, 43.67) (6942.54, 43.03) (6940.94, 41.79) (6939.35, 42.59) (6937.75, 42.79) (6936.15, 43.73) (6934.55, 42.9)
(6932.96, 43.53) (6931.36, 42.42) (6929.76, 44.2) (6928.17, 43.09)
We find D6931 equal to 42.42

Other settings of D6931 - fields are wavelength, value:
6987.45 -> 40.85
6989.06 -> 44.22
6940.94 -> 41.79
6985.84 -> 44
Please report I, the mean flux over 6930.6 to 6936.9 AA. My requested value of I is 43.1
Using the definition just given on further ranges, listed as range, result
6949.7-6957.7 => 43.4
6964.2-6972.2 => 43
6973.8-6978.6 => 42.6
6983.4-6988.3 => 43.1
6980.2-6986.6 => 44.4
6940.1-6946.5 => 43.2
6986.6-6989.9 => 42.7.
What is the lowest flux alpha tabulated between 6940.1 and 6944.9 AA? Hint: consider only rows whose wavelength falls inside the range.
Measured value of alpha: 41.79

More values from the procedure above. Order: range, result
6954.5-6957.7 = 42.33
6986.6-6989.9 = 40.85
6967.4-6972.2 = 42.2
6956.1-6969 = 42.21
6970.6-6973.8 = 42.45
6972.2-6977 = 42.53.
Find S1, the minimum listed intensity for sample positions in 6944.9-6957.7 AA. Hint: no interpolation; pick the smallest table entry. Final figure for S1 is 42.33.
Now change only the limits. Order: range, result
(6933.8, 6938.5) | 42.79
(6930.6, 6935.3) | 42.42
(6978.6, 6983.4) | 43.21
